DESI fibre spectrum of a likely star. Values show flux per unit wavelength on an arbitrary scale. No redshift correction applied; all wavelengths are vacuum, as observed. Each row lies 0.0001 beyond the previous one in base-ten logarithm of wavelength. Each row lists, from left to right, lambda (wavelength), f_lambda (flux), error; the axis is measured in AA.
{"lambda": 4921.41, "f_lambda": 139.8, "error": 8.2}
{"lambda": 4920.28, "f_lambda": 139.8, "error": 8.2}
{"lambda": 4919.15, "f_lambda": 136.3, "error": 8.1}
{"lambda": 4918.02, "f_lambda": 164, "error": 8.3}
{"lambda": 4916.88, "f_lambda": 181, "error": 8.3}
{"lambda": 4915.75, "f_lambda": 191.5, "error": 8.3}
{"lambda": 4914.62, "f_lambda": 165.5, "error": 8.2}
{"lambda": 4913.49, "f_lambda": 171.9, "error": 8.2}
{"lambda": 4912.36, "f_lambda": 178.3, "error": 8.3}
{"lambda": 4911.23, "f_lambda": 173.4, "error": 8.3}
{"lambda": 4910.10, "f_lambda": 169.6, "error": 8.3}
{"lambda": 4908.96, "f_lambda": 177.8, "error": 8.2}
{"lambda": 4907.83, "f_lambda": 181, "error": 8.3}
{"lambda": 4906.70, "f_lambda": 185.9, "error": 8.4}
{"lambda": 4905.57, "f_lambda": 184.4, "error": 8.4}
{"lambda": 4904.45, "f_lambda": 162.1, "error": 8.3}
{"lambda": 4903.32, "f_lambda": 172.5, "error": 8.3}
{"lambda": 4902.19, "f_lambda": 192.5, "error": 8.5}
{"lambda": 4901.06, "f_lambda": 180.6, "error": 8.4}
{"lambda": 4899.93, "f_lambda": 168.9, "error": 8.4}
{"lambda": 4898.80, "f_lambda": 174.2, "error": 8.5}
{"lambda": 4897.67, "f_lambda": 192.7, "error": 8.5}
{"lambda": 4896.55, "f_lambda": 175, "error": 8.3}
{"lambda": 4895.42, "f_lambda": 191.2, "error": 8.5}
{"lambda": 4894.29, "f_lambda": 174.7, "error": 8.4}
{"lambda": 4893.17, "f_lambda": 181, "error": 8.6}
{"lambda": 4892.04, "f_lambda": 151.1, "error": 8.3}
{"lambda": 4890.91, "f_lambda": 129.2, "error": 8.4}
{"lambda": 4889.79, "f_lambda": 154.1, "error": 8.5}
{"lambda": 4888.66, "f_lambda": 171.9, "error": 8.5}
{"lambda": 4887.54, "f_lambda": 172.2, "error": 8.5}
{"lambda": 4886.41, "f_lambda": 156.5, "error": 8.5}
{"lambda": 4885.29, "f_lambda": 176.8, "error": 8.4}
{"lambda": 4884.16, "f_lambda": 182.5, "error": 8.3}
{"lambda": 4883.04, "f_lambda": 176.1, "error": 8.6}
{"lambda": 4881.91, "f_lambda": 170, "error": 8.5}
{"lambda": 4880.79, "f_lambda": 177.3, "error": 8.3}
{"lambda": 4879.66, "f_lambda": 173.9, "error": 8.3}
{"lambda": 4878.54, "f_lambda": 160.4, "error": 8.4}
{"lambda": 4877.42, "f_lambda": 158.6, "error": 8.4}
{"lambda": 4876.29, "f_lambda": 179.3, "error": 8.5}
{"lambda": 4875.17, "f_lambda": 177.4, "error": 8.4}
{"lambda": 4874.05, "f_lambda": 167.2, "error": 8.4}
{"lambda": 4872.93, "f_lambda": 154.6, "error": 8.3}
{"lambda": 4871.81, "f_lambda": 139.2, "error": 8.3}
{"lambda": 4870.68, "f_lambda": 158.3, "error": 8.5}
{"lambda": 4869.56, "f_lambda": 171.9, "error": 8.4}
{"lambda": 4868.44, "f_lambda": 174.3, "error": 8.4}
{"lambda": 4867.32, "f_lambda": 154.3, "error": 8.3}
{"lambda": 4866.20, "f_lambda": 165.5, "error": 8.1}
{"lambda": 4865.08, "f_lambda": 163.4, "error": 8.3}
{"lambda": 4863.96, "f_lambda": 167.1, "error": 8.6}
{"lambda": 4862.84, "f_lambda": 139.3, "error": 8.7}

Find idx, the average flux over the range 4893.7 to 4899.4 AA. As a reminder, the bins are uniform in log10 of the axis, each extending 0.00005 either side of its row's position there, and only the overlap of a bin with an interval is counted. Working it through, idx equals 182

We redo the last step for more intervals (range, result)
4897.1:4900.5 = 179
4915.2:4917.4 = 186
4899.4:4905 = 175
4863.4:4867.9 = 163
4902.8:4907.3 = 177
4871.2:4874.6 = 153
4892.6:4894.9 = 178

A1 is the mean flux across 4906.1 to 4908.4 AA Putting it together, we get 183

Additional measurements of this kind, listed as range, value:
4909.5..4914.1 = 173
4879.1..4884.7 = 176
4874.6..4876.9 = 178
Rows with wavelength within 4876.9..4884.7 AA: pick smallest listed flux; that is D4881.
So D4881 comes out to 158.6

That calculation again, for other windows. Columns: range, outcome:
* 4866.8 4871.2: 154.3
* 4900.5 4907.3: 162.1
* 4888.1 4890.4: 154.1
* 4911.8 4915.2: 165.5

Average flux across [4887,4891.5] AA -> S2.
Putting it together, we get 157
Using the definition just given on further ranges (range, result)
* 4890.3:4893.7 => 153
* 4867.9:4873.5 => 160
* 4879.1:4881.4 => 175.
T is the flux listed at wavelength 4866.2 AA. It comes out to 165.5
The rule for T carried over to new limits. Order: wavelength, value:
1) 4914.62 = 165.5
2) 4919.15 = 136.3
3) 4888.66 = 171.9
